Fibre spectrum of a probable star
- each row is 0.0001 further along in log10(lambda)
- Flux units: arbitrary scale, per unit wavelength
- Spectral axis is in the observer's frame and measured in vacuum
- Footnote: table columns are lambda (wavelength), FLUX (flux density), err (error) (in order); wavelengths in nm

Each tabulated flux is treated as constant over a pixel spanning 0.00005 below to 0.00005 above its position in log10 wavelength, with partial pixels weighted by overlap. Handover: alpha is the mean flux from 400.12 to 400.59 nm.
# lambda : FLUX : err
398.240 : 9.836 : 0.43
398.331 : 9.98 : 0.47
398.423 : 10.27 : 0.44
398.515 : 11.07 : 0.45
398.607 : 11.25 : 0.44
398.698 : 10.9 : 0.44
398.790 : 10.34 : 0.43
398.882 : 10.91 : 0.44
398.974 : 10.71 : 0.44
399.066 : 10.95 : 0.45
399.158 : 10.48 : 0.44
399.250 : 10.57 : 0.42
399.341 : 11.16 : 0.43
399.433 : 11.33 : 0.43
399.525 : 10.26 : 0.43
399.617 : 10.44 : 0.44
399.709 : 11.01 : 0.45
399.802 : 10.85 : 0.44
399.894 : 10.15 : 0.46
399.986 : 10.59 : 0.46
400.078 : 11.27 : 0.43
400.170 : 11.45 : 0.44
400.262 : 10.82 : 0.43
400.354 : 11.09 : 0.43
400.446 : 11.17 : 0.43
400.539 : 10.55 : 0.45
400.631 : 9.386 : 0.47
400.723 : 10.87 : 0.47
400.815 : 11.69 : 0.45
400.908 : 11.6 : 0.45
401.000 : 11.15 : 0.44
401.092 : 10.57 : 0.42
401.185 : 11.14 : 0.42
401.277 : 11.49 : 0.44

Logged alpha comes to 11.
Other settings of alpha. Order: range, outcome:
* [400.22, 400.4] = 11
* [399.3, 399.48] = 11.2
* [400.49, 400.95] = 10.8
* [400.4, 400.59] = 10.8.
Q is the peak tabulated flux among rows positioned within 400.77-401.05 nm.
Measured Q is 11.69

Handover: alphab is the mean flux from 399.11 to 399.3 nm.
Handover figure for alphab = 10.6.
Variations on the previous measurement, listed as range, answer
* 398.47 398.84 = 10.9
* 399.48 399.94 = 10.5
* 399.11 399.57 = 10.8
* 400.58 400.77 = 10.2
